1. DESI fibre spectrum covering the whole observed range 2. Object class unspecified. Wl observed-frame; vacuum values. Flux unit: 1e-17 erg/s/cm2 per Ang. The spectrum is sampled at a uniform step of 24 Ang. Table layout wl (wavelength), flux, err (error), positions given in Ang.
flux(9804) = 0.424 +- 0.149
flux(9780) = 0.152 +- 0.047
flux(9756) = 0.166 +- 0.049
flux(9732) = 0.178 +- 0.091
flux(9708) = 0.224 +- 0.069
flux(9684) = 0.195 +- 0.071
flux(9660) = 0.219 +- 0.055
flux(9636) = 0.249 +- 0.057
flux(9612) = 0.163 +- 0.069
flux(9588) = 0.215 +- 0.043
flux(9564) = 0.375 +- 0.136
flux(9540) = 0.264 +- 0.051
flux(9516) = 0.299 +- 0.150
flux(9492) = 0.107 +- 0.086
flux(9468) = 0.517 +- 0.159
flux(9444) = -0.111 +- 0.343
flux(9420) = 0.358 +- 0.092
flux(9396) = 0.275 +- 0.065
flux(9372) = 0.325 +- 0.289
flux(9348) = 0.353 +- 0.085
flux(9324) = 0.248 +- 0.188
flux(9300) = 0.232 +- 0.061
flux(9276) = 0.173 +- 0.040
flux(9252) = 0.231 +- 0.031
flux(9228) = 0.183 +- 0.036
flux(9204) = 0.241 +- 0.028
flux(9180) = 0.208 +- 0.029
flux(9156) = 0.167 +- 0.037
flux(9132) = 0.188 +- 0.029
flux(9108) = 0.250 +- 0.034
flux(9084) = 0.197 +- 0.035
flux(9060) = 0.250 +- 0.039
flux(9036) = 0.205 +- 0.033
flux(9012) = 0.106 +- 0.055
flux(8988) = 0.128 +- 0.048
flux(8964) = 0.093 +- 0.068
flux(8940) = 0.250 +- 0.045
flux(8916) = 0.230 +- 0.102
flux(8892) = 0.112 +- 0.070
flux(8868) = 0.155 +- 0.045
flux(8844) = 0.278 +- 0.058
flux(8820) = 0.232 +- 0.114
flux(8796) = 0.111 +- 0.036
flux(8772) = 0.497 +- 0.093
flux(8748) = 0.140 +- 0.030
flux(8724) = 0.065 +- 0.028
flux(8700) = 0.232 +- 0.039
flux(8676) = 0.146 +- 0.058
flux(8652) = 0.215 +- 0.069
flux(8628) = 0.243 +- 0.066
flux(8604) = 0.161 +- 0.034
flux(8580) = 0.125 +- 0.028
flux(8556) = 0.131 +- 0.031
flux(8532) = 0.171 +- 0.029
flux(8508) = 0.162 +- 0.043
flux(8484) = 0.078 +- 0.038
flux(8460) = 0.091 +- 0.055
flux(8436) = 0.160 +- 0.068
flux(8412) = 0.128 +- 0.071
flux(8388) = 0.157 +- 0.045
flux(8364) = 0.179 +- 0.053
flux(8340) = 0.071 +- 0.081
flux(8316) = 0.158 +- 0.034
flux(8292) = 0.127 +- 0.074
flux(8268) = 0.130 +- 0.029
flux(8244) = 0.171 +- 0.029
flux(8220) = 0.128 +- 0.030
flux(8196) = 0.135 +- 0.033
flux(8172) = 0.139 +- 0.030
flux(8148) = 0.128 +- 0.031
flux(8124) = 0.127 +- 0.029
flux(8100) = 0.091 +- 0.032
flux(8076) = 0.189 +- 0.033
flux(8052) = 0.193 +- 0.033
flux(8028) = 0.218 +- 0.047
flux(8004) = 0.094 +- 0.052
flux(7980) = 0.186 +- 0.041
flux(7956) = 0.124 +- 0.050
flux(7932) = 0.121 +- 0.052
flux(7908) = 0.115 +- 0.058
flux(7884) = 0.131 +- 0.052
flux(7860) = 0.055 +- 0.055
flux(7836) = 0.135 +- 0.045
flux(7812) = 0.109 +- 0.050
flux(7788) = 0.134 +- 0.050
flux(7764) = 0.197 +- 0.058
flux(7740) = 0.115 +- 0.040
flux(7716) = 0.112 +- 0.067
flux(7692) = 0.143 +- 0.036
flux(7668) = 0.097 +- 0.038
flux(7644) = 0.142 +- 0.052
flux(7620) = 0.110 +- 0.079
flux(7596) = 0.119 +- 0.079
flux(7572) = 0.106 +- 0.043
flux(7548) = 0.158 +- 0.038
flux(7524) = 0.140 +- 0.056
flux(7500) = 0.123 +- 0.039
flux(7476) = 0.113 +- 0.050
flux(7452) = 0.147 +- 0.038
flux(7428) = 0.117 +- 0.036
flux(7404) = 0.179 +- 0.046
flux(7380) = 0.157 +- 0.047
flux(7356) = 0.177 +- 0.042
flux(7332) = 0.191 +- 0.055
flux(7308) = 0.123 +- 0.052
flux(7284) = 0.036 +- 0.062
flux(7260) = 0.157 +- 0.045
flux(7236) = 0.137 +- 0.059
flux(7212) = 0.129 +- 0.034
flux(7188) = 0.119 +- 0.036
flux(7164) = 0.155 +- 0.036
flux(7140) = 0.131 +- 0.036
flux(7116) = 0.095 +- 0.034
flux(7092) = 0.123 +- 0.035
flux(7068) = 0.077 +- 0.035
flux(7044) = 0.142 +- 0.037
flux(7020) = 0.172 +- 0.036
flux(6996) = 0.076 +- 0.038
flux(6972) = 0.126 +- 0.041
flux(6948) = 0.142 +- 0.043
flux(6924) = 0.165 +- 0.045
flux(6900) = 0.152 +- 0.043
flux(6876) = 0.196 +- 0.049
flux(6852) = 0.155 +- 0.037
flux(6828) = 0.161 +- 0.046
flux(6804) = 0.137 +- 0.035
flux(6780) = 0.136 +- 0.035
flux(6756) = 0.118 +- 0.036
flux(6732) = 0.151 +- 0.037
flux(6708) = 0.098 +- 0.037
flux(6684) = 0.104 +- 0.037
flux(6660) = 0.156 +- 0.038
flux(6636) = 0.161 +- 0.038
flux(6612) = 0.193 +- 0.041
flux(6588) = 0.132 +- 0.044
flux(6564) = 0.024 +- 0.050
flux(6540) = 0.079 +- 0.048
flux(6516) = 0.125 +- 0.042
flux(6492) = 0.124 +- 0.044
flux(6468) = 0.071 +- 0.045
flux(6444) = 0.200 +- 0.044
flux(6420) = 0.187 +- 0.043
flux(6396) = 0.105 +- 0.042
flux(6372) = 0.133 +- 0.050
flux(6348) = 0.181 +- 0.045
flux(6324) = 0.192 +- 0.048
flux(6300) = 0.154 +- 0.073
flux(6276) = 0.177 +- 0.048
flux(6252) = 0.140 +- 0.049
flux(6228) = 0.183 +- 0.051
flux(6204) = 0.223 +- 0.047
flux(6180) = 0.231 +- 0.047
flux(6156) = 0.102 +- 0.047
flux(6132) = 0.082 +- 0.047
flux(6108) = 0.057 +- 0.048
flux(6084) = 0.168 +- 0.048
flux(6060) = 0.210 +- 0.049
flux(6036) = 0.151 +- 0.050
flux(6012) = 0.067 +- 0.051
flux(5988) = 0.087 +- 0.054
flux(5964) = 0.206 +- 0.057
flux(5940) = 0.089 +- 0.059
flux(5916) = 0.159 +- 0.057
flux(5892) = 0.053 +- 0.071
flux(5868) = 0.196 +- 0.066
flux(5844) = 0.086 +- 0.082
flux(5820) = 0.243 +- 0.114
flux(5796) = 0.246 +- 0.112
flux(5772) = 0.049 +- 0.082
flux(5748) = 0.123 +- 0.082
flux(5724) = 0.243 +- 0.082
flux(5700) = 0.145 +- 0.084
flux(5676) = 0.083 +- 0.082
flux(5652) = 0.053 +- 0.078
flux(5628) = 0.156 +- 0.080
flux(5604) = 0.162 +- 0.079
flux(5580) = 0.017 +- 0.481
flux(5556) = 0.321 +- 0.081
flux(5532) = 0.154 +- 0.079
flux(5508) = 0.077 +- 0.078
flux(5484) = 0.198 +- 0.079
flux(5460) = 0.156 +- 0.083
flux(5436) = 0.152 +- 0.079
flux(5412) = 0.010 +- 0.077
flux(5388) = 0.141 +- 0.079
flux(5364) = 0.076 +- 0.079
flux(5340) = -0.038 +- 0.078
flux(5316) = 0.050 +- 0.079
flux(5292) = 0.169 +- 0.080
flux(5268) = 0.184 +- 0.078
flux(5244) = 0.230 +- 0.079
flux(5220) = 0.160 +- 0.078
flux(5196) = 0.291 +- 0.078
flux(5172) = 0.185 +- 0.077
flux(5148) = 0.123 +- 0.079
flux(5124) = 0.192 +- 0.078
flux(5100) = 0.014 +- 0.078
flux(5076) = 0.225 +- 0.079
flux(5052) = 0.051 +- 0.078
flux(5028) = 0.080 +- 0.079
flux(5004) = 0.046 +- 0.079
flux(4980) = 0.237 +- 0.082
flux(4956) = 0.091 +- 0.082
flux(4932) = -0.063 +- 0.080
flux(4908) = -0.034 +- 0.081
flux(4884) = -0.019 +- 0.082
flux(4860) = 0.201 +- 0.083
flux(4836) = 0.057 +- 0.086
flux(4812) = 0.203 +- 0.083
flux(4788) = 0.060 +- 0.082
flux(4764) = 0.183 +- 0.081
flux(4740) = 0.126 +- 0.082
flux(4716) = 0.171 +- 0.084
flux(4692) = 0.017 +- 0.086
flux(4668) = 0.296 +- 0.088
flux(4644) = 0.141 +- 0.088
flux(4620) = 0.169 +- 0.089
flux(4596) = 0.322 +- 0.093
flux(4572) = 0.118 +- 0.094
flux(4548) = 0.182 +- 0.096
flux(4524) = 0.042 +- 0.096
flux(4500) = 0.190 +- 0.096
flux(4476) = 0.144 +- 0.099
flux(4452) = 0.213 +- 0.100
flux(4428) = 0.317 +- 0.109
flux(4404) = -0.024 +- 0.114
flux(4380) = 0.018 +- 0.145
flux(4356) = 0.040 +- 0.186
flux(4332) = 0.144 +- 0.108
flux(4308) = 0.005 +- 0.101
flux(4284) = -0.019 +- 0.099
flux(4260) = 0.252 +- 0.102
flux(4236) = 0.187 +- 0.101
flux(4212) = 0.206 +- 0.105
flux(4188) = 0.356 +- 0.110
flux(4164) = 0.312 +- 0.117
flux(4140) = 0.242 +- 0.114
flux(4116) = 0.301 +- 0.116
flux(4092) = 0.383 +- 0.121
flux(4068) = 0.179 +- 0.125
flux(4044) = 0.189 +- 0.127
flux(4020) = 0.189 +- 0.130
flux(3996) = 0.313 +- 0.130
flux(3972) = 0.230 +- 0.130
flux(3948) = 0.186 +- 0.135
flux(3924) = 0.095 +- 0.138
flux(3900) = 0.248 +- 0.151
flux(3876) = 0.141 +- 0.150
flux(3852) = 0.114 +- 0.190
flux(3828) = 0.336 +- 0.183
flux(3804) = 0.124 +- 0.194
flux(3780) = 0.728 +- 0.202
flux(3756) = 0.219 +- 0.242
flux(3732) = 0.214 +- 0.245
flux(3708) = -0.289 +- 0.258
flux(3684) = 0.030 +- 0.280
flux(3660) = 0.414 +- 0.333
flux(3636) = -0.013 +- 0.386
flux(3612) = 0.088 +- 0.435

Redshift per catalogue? 1.351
